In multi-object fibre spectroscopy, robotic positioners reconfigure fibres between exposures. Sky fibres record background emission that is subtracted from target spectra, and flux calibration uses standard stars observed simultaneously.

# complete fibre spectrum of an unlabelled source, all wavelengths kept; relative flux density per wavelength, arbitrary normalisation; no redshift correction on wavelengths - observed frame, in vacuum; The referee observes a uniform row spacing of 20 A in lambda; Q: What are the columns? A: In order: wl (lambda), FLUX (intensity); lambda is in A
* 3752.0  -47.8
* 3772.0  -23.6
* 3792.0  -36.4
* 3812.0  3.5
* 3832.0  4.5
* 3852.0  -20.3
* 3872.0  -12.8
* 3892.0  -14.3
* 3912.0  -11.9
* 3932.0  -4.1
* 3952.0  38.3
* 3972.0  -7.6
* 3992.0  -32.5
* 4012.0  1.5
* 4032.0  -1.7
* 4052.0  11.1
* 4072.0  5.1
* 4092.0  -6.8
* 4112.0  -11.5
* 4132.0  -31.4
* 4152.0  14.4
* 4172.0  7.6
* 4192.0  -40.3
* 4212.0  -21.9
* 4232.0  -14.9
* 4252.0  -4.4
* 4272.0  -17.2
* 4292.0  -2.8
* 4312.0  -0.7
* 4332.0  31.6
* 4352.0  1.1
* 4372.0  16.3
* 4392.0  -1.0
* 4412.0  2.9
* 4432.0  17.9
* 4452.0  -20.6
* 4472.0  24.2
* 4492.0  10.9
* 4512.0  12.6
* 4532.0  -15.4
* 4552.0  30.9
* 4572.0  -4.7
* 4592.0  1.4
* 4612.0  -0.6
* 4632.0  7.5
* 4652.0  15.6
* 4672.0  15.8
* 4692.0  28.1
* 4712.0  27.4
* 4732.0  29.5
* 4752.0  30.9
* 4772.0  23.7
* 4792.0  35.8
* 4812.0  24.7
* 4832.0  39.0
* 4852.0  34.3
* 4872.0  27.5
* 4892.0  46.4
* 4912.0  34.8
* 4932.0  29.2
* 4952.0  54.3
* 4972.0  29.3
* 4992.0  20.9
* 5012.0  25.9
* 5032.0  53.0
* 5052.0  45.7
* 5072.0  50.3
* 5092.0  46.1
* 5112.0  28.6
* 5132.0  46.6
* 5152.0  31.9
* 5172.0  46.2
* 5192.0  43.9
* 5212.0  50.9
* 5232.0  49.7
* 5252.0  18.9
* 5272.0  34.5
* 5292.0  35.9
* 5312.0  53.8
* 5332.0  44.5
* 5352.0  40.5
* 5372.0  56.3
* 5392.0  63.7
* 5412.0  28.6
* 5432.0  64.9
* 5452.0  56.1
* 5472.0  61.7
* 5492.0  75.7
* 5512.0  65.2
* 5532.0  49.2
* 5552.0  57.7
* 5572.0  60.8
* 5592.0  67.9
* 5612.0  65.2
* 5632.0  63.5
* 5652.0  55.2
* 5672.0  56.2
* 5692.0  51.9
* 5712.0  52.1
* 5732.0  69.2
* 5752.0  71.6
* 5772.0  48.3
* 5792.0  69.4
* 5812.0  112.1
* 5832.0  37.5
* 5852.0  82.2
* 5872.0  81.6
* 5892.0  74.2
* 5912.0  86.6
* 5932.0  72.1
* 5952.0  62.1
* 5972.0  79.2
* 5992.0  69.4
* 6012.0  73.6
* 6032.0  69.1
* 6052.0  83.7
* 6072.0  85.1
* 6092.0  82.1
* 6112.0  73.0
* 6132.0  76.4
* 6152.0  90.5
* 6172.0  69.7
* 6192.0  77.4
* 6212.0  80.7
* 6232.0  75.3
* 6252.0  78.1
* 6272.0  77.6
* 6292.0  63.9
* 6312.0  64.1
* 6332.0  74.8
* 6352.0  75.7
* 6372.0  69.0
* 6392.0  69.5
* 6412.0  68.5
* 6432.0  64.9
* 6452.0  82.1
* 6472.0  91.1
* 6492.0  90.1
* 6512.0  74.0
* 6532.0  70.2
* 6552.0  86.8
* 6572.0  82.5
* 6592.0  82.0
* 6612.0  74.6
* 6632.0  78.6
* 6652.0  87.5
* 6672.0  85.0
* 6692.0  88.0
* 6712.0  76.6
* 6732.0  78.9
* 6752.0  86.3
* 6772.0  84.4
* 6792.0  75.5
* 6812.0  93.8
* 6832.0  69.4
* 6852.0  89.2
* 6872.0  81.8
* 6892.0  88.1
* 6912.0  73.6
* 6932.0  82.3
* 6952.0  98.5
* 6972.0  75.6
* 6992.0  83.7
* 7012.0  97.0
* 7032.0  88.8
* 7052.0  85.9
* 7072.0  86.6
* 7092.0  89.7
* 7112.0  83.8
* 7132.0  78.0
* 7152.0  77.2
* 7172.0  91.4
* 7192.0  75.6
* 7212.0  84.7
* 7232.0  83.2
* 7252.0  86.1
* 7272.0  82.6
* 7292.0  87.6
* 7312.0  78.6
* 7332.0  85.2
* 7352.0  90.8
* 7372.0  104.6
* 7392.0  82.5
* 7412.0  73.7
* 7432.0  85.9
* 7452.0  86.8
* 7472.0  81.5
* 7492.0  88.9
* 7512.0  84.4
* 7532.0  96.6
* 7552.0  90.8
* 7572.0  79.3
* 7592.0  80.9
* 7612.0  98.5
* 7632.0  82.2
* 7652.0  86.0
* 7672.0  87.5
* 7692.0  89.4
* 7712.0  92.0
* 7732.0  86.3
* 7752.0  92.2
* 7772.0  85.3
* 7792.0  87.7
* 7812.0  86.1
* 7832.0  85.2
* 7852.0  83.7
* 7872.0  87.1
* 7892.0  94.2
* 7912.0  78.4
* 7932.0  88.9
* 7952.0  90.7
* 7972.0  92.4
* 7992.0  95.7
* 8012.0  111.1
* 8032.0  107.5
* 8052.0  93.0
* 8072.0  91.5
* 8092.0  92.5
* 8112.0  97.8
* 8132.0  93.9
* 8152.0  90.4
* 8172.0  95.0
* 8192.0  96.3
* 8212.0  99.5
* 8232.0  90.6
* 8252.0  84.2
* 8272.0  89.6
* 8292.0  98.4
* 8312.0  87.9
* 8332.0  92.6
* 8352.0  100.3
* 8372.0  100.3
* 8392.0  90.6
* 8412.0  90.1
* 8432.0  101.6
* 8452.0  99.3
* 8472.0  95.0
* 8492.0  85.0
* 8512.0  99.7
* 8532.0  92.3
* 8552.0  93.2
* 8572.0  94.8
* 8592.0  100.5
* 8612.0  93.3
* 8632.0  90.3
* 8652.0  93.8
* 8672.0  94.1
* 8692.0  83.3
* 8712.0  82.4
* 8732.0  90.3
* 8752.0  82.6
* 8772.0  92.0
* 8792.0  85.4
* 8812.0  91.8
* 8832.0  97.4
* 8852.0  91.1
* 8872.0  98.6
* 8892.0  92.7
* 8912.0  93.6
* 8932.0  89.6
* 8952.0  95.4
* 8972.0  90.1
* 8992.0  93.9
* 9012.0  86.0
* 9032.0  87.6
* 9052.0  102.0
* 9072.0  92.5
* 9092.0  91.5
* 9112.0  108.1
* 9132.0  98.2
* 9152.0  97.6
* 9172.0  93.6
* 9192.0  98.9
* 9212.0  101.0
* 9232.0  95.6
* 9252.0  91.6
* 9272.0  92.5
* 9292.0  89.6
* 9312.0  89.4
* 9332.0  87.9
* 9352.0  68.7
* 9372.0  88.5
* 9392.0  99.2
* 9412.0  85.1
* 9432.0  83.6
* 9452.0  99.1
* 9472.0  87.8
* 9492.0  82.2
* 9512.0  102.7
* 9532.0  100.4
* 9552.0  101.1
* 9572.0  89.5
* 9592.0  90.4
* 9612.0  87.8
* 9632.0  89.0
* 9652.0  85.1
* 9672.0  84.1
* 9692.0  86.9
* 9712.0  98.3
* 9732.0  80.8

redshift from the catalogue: 0.22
